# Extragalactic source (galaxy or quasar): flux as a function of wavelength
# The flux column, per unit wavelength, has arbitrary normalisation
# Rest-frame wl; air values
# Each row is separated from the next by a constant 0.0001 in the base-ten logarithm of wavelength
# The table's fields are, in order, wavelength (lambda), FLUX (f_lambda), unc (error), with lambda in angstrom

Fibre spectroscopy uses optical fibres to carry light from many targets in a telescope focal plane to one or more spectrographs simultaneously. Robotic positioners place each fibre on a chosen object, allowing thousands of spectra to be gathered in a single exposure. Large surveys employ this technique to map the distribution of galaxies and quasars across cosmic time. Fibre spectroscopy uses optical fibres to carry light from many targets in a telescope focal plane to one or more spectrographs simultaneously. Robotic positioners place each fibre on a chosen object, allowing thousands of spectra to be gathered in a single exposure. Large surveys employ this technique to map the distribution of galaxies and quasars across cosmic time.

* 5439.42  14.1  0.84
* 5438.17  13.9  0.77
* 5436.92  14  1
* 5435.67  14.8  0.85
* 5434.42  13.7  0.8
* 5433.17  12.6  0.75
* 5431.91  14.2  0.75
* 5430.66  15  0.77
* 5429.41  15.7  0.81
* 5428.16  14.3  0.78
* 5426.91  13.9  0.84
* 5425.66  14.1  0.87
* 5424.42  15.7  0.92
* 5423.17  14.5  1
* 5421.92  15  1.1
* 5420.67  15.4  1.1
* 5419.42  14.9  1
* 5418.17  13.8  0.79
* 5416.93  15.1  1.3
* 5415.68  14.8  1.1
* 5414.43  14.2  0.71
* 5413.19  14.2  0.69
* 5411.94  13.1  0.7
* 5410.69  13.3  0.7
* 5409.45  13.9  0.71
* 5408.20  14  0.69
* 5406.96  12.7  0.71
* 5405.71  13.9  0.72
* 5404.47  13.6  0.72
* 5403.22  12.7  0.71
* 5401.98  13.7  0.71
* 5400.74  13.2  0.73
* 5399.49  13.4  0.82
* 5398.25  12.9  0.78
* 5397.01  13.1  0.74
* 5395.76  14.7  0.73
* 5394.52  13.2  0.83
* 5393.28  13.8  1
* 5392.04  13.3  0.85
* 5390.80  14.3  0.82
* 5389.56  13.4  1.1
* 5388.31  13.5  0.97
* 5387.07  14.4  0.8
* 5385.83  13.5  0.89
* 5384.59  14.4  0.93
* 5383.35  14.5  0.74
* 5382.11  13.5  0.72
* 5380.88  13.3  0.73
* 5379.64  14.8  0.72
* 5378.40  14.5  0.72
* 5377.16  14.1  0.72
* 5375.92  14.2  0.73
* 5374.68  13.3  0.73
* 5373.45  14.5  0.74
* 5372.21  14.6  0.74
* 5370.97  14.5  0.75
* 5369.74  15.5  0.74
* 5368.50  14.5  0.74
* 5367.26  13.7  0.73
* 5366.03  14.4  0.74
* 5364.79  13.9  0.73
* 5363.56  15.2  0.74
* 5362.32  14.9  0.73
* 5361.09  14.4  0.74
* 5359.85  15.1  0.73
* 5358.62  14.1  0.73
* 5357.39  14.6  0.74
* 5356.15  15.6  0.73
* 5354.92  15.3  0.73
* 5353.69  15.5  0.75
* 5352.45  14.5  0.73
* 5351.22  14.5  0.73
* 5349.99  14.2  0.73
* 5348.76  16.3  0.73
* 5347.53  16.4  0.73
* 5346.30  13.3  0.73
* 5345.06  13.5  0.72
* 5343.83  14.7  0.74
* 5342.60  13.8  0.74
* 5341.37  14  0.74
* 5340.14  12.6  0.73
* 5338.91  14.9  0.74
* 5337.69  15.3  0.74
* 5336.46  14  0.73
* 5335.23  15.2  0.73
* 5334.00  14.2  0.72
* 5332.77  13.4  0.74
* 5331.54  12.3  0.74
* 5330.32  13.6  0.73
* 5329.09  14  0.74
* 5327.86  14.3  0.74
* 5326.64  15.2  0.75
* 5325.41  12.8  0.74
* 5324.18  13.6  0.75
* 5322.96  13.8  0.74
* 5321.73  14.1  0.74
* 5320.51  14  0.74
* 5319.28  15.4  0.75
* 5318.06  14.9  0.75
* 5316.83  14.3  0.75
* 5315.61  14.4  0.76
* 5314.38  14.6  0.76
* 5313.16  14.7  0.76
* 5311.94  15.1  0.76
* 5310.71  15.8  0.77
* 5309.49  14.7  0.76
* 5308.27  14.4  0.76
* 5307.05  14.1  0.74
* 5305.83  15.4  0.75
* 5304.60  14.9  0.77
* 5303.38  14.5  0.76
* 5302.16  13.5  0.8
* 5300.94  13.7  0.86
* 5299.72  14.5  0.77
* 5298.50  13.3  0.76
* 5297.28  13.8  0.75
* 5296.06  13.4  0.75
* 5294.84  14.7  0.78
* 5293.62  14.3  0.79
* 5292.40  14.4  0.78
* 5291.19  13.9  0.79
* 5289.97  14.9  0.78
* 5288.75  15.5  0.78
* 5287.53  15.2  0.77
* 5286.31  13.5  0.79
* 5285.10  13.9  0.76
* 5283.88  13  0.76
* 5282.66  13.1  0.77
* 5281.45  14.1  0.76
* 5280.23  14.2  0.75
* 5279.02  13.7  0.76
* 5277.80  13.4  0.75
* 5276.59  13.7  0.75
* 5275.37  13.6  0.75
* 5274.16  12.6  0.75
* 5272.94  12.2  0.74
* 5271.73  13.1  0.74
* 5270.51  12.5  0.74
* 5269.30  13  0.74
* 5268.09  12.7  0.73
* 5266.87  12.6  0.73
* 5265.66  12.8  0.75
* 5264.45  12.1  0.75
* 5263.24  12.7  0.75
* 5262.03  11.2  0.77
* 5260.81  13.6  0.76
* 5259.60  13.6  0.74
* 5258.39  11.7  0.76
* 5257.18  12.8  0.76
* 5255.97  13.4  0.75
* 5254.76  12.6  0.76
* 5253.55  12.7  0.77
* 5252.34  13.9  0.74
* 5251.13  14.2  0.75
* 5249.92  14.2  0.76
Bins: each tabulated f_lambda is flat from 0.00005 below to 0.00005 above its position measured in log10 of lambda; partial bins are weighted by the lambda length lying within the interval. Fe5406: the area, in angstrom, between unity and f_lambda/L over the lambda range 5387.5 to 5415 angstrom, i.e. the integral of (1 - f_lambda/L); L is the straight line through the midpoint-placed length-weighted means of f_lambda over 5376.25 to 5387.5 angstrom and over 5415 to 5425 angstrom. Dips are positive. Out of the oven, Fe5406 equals 1.8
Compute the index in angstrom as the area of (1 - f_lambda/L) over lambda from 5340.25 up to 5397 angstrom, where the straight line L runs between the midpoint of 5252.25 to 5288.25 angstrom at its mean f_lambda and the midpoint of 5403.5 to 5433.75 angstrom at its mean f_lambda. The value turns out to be -2.0 angstrom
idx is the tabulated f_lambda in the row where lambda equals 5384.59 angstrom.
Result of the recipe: 14.4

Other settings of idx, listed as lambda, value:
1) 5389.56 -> 13.4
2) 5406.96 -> 12.7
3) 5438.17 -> 13.9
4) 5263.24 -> 12.7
